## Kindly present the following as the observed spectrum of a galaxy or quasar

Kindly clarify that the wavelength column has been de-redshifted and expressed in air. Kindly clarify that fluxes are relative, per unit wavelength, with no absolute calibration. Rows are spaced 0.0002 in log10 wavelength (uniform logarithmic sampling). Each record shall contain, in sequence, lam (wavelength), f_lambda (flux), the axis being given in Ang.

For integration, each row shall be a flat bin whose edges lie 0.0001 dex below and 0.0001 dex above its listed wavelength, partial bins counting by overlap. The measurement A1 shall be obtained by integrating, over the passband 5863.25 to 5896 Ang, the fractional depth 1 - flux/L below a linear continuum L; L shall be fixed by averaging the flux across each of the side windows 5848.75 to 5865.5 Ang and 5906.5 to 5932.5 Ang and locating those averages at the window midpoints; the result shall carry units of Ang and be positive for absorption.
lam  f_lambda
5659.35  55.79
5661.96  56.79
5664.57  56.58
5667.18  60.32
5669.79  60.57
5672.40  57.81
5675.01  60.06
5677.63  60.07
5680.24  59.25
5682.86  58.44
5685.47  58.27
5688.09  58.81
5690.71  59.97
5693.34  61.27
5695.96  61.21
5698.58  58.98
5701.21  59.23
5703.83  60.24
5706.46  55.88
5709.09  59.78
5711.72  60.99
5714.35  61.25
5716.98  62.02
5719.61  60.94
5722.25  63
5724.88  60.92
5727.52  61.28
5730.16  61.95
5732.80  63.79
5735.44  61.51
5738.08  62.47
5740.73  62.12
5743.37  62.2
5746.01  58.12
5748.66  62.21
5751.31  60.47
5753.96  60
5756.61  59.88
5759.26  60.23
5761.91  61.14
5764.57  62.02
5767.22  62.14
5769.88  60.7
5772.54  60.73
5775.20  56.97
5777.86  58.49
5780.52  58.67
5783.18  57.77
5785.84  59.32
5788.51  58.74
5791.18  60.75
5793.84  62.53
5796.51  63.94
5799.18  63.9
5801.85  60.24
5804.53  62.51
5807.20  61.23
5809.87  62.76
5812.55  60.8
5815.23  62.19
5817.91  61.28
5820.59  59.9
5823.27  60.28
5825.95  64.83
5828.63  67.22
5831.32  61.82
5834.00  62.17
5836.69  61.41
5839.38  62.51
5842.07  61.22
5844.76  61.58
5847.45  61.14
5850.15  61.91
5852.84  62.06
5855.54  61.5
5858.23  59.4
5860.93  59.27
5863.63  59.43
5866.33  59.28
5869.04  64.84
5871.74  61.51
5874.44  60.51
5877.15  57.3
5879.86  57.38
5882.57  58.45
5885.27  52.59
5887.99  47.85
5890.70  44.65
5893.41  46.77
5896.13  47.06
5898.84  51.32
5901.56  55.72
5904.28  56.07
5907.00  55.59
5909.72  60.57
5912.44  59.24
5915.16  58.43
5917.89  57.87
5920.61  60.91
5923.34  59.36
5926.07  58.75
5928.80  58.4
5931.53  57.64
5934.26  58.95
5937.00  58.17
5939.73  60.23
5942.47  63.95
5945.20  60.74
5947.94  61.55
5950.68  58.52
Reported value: 2.5 Ang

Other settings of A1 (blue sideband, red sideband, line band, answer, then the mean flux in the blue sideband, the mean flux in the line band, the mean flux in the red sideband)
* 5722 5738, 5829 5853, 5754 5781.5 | 0.8 Ang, 62.1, 60.1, 62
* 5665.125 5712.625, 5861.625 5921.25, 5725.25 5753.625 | -1.4 Ang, 59.4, 61.5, 56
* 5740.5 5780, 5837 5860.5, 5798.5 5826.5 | -0.3 Ang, 60.4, 61.7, 61.3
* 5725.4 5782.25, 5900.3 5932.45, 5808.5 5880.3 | -2.4 Ang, 60.8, 61.4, 58.2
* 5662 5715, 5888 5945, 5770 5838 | -4.0 Ang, 59.4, 61.2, 56.4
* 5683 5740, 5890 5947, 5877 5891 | 1.0 Ang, 60.6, 53.3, 56.9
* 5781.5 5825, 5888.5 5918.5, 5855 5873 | -1.3 Ang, 61.2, 60.7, 53.7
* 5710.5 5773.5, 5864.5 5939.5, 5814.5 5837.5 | -1.4 Ang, 61.3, 62.4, 56.6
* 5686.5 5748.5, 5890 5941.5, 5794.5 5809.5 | -0.9 Ang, 60.8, 62.4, 56.3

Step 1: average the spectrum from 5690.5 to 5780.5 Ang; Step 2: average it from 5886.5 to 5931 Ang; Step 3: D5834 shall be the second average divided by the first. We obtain 0.91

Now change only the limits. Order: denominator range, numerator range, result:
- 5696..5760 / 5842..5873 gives 1.00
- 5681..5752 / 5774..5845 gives 1.01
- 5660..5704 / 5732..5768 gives 1.03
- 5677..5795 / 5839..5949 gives 0.96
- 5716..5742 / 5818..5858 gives 1.00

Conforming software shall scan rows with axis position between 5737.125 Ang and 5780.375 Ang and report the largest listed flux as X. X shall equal 62.47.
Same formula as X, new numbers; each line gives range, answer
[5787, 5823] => 63.94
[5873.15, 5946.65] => 63.95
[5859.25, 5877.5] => 64.84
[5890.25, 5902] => 55.72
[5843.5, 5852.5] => 61.91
